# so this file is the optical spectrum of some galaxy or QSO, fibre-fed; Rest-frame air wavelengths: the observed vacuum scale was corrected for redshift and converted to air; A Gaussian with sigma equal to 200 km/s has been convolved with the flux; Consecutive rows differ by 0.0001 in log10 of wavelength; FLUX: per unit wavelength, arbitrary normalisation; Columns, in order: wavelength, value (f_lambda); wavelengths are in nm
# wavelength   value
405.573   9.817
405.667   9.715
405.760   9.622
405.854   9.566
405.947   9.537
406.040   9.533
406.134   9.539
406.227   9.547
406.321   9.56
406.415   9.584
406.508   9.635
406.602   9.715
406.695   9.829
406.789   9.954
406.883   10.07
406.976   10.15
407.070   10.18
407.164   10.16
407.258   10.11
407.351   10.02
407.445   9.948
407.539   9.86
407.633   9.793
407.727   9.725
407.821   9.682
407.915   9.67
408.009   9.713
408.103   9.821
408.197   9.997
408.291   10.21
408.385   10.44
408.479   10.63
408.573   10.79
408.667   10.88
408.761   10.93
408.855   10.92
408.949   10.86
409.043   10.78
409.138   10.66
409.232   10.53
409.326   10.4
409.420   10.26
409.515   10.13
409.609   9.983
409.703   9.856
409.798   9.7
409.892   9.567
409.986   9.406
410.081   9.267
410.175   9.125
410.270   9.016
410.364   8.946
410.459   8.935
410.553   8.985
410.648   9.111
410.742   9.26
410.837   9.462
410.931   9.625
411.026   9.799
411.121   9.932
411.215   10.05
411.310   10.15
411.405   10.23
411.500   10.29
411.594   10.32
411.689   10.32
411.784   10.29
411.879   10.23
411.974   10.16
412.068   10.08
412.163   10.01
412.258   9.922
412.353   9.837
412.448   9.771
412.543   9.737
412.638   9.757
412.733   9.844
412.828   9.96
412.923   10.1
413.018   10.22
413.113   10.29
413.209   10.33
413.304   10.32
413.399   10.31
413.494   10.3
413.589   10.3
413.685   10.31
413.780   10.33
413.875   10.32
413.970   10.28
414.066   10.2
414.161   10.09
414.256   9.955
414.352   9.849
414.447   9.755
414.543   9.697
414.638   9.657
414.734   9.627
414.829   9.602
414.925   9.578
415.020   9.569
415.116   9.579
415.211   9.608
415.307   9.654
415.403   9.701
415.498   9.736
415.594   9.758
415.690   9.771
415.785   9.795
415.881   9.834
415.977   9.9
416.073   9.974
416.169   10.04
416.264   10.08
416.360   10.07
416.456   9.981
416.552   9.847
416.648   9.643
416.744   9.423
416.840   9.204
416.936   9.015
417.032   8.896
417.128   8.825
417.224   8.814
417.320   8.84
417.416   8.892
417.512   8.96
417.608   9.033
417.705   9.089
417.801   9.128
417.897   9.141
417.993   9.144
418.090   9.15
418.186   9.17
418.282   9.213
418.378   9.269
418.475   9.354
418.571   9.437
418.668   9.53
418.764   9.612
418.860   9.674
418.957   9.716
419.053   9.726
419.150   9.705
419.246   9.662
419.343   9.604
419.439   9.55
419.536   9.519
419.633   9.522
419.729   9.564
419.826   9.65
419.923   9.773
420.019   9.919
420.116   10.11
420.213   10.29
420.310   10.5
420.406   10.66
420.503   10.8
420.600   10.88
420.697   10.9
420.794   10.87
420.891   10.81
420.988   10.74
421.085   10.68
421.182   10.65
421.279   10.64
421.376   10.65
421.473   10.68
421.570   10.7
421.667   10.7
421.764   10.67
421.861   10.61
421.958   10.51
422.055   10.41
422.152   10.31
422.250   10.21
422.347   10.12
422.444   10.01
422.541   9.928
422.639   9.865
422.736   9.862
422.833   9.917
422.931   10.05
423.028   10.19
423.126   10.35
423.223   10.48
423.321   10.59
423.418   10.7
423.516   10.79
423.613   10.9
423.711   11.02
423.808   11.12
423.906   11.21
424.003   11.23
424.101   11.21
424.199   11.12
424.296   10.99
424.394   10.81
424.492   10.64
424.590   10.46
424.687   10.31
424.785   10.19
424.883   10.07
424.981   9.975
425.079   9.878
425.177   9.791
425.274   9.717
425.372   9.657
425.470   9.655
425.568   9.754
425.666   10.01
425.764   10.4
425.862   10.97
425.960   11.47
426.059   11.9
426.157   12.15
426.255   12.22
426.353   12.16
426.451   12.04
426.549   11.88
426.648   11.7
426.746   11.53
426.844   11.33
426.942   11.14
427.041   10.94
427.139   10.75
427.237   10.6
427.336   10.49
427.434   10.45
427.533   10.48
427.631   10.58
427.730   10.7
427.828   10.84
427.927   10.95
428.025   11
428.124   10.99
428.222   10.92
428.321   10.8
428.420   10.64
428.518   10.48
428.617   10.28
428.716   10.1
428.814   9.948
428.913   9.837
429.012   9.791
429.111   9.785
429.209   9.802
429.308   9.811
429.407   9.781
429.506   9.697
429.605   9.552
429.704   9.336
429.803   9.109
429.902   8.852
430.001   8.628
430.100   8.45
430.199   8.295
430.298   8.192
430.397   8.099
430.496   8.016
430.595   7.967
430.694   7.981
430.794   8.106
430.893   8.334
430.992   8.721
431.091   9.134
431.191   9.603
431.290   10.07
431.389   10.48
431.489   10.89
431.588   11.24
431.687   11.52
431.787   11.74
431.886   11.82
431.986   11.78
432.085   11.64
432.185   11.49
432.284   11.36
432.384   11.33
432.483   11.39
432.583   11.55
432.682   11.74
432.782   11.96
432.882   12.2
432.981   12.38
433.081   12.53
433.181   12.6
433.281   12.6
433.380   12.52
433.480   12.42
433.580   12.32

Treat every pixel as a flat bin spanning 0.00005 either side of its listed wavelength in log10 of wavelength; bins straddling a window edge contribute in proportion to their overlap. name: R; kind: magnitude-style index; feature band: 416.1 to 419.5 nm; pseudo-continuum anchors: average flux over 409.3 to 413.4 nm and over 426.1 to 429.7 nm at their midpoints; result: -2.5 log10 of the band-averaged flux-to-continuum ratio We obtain 0.09 mag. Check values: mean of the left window 9.84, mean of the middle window 9.39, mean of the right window 10.7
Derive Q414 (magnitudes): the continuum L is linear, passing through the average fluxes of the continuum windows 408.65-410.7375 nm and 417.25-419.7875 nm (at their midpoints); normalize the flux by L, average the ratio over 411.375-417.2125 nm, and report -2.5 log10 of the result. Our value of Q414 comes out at -0.03 mag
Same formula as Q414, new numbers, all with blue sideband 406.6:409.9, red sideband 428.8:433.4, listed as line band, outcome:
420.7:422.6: -0.033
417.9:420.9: 0.042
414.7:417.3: 0.065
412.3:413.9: 0.008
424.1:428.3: -0.060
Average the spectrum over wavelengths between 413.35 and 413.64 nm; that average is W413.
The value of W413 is 10.3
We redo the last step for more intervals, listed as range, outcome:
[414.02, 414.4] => 10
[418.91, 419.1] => 9.75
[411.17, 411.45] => 10.1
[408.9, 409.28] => 10.7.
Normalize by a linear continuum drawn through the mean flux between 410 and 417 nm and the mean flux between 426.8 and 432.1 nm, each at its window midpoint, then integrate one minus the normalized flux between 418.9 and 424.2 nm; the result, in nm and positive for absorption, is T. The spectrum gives -0.24 nm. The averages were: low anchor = 9.83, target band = 10.4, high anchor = 10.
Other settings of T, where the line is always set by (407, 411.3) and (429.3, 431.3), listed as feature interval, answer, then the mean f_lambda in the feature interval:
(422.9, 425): -0.351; 10.7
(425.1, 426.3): -0.209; 10.6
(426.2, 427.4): -0.321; 11.4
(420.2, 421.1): -0.136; 10.7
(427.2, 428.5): -0.261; 10.7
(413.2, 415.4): -0.067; 9.95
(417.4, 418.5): 0.039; 9.13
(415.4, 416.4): -0.033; 9.89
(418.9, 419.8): -0.022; 9.62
